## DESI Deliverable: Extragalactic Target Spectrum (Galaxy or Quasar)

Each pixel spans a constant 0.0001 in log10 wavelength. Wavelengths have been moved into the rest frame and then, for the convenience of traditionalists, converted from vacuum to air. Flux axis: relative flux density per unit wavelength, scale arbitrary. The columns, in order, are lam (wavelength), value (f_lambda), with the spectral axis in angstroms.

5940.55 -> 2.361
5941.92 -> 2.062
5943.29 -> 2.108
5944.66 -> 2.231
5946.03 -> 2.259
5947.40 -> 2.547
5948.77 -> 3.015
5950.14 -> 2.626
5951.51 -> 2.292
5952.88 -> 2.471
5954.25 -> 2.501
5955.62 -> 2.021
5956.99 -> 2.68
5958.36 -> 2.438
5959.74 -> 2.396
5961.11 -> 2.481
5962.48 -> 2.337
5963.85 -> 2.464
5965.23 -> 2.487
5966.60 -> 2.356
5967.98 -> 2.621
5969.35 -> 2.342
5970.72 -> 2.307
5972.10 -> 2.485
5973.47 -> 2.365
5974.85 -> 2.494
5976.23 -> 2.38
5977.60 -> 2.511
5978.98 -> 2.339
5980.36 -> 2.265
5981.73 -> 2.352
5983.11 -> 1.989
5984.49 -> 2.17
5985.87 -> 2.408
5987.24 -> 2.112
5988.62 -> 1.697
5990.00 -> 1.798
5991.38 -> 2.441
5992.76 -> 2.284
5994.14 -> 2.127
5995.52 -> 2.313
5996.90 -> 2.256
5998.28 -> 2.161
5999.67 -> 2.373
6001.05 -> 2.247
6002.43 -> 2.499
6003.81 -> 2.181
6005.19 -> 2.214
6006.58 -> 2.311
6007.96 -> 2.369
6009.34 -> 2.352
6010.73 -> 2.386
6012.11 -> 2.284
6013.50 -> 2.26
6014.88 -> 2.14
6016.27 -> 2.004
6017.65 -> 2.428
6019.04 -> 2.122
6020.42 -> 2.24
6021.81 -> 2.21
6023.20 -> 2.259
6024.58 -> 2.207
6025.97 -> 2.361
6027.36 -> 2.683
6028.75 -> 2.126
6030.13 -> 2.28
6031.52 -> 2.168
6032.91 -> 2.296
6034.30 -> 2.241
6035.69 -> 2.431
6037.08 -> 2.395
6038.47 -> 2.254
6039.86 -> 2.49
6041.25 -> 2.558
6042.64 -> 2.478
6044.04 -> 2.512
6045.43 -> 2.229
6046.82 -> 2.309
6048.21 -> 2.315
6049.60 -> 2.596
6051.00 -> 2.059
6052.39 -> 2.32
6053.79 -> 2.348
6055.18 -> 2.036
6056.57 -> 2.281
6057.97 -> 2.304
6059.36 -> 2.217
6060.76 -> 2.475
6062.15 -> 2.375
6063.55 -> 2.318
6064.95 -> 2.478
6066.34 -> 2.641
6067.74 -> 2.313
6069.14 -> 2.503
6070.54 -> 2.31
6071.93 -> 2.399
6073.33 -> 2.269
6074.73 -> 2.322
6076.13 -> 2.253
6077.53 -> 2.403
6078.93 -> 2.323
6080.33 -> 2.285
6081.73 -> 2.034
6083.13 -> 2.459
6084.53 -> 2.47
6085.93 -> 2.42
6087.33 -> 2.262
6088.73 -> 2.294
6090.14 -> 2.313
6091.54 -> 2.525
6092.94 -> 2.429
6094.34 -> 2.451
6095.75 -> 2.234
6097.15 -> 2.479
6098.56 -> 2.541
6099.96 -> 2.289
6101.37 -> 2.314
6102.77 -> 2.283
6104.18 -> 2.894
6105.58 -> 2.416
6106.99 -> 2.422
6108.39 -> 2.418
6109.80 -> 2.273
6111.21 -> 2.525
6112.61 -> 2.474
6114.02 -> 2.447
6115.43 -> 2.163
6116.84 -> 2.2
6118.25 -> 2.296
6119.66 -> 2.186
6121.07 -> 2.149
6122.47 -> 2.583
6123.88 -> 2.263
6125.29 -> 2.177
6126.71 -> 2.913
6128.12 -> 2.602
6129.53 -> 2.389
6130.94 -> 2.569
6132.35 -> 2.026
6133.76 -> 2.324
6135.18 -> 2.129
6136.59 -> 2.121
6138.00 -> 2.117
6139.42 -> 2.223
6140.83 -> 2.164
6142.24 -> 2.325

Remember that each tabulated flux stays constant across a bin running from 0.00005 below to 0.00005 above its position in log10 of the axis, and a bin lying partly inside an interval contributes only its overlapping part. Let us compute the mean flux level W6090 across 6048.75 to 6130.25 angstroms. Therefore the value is 2.37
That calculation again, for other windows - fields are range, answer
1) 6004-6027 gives 2.26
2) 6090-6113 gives 2.43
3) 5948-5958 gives 2.51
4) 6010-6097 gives 2.33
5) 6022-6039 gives 2.31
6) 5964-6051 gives 2.3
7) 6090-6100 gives 2.42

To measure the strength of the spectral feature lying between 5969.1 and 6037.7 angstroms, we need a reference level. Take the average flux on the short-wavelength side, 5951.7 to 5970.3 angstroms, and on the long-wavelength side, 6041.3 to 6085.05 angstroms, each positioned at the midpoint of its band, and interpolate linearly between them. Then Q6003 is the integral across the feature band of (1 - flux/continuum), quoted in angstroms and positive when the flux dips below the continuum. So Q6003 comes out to 3.4 angstroms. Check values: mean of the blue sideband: 2.43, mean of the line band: 2.27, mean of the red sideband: 2.35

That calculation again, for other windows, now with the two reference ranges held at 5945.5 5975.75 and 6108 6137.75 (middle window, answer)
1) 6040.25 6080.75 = 0.5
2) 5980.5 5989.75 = 1.2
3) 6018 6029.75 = 0.6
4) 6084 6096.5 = -0.1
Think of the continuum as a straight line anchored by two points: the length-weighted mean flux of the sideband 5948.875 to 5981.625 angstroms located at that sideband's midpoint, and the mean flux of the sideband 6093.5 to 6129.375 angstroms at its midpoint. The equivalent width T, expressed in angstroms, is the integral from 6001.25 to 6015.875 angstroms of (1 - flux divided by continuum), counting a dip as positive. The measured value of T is 0.8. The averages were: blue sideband 2.43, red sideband 2.4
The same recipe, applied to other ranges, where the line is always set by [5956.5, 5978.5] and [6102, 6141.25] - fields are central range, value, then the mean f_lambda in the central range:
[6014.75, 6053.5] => 1.4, 2.31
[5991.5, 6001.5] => 0.7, 2.26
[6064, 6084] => 0.2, 2.36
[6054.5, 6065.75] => 0.3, 2.32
